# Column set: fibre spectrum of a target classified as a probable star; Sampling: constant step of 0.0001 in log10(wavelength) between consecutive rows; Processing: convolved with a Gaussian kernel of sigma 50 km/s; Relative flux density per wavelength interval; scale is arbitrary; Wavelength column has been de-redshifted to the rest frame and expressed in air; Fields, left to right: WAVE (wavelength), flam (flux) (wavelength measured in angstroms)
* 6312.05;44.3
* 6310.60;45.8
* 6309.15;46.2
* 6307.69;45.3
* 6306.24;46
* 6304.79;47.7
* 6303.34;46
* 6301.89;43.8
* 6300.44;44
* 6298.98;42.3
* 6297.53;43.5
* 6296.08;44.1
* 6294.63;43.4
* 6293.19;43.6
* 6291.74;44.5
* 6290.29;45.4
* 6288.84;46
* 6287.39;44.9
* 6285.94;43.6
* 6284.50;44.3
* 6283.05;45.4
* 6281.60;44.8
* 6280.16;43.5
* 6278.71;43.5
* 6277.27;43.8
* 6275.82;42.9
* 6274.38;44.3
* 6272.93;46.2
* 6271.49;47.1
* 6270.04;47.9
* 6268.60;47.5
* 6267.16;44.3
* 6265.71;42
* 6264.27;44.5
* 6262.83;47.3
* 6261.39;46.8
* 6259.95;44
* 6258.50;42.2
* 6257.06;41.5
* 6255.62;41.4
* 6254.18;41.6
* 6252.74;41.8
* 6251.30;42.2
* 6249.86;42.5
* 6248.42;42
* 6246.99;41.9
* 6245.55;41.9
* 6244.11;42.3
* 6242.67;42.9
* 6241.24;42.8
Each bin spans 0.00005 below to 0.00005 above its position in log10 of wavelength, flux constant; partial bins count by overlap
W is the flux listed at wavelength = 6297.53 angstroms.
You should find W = 43.5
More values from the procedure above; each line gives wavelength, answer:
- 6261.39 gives 46.8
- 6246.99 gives 41.9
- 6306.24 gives 46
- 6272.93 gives 46.2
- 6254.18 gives 41.6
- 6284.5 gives 44.3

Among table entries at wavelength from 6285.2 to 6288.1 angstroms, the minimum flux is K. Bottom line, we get 43.6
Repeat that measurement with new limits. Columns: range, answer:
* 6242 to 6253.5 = 41.8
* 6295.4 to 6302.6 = 42.3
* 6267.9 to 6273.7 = 46.2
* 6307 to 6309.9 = 45.3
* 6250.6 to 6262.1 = 41.4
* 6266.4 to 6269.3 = 44.3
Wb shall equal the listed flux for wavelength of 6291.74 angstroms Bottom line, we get 44.5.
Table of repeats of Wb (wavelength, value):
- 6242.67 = 42.9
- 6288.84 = 46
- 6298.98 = 42.3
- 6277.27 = 43.8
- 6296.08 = 44.1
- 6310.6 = 45.8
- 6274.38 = 44.3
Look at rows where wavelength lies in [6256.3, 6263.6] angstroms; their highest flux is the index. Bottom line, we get 47.3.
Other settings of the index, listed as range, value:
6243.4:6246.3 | 42.3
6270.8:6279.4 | 47.1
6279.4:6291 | 46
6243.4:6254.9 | 42.5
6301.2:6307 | 47.7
